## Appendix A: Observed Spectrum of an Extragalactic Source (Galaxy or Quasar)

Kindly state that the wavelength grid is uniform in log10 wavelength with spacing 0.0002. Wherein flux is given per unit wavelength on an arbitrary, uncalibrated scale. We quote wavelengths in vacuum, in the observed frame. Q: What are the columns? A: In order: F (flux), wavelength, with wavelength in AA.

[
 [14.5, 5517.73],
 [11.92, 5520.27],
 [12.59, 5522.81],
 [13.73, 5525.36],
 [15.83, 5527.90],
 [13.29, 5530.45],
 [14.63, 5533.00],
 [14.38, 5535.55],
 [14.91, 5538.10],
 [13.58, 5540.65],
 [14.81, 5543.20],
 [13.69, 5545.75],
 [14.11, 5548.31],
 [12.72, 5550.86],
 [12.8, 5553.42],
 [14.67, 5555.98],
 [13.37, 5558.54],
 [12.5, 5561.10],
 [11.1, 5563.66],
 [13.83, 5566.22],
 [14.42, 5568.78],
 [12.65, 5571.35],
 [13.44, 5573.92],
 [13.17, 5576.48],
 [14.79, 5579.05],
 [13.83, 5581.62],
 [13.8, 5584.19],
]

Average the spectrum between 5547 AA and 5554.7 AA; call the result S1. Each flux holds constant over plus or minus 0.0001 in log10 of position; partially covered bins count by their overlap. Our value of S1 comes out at 13.2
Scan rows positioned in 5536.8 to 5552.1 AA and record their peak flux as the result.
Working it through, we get 14.91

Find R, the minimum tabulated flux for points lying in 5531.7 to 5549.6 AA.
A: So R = 13.58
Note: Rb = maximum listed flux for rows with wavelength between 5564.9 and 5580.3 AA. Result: 14.79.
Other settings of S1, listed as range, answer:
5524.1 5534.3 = 14.4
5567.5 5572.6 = 13.5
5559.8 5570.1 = 13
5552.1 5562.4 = 13.3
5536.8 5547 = 14.3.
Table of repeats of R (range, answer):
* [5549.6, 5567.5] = 11.1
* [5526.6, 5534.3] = 13.29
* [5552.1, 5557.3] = 12.8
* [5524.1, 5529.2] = 13.73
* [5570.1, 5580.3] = 12.65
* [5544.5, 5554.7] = 12.72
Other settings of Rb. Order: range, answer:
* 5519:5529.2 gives 15.83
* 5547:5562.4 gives 14.67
